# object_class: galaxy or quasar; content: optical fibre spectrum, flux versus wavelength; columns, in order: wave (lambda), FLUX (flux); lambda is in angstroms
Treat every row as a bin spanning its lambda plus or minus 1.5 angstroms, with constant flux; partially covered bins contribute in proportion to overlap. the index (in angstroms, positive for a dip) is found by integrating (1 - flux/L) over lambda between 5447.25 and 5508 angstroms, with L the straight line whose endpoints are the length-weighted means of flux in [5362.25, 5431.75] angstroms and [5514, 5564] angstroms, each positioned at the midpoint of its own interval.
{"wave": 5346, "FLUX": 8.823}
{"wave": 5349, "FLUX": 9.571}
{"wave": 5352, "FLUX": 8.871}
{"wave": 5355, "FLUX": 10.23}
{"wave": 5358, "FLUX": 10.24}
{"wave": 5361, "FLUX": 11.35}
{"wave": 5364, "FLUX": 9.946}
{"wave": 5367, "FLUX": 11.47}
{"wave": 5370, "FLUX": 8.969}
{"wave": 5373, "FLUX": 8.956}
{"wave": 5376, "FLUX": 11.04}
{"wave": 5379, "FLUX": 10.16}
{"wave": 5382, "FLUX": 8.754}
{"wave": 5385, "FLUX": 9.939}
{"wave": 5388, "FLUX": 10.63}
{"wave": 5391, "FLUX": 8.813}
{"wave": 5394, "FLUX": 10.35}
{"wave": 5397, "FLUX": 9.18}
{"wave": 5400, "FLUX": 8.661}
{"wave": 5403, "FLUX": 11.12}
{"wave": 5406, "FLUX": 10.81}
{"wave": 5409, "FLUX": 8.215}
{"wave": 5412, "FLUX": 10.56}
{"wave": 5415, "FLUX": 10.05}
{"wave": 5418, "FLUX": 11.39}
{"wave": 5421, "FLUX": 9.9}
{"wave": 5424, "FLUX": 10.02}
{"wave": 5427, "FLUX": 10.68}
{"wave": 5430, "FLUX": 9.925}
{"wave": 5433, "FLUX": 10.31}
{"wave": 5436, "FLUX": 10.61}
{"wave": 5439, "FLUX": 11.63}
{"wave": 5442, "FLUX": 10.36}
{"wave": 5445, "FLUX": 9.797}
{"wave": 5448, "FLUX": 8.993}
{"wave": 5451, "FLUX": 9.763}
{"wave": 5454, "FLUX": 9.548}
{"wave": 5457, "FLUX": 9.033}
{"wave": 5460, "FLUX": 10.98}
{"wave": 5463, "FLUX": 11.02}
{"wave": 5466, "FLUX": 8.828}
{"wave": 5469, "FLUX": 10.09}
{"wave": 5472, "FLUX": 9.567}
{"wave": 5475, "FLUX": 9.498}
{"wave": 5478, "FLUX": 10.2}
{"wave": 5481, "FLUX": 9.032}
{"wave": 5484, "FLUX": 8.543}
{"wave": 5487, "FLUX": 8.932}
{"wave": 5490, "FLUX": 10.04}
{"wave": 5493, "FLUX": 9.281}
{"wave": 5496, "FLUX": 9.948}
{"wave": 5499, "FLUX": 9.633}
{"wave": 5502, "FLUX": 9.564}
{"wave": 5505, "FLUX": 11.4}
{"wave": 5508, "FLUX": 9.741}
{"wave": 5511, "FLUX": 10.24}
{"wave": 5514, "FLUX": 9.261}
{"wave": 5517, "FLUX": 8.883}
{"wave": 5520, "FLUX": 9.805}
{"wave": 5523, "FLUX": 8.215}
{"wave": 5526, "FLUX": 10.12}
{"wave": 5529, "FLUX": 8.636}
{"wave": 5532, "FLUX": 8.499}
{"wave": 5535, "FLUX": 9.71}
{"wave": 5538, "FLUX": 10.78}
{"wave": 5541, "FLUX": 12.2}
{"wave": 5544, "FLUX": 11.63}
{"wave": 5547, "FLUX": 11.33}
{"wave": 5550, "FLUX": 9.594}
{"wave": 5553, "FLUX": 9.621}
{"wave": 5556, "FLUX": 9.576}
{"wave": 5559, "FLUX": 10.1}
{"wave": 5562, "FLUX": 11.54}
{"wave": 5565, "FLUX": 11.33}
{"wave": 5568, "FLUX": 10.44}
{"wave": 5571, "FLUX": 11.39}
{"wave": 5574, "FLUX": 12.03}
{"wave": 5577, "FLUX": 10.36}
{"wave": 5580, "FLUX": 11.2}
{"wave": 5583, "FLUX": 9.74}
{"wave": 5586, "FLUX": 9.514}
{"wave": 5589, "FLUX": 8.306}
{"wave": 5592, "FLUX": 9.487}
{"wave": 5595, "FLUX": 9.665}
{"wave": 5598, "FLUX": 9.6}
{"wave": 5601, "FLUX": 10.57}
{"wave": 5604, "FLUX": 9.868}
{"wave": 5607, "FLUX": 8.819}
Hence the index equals 1.8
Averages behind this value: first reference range 9.99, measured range 9.7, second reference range 10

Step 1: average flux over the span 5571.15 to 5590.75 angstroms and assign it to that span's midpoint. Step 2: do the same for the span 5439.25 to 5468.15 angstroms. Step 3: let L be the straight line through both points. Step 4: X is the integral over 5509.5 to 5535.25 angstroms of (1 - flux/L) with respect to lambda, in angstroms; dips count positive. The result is 2.2 angstroms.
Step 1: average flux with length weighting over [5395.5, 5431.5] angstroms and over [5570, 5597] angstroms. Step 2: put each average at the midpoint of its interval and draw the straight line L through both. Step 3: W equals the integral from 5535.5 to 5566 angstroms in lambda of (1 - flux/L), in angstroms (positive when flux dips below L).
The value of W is -1.79 angstroms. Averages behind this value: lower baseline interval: 10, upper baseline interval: 10.2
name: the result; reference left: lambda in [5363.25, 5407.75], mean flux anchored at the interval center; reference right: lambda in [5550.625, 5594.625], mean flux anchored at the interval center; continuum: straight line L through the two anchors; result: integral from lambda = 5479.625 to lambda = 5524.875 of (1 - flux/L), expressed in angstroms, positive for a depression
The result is 2.9 angstroms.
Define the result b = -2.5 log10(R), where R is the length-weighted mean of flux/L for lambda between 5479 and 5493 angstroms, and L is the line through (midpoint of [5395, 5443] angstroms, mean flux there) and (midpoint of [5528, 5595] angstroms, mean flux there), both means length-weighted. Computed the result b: 0.120 mag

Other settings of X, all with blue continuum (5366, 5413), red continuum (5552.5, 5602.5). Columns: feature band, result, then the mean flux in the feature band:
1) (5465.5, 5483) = 0.8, 9.55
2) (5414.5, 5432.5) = -0.8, 10.3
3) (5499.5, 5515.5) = 0.1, 10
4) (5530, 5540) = 0.4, 9.74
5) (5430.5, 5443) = -0.9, 10.7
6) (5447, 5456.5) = 0.5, 9.42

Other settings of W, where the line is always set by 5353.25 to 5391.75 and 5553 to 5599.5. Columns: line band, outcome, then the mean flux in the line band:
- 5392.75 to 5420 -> 0.2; 10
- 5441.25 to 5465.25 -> 0.6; 9.89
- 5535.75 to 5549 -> -1.4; 11.3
